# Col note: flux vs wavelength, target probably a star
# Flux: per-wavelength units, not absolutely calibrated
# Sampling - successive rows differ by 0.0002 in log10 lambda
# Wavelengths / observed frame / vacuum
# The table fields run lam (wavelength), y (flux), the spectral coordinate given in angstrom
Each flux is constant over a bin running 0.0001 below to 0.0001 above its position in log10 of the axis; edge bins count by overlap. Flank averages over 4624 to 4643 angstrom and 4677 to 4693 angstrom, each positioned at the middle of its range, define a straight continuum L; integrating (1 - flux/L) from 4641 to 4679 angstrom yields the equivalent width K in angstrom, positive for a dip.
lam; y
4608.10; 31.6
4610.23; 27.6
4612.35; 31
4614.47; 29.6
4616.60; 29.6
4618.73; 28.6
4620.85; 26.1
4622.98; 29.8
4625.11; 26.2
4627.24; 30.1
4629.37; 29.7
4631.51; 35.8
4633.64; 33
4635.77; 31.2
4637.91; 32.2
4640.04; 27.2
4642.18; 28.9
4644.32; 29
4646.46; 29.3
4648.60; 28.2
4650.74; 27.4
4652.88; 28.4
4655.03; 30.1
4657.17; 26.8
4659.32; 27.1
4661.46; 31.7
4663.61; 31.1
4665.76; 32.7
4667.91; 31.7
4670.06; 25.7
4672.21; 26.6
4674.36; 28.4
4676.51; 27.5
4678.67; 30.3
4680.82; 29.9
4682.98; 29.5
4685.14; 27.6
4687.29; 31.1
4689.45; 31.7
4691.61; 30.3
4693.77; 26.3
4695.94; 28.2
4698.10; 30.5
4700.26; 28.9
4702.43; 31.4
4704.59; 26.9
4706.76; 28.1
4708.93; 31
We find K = 1.6 angstrom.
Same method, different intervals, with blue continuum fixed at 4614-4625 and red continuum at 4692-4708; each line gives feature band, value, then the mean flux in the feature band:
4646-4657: 0.03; 28.5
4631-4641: -1.12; 31.7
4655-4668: -0.67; 30.1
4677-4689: -0.43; 29.7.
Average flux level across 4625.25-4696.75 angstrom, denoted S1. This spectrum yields 29.5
